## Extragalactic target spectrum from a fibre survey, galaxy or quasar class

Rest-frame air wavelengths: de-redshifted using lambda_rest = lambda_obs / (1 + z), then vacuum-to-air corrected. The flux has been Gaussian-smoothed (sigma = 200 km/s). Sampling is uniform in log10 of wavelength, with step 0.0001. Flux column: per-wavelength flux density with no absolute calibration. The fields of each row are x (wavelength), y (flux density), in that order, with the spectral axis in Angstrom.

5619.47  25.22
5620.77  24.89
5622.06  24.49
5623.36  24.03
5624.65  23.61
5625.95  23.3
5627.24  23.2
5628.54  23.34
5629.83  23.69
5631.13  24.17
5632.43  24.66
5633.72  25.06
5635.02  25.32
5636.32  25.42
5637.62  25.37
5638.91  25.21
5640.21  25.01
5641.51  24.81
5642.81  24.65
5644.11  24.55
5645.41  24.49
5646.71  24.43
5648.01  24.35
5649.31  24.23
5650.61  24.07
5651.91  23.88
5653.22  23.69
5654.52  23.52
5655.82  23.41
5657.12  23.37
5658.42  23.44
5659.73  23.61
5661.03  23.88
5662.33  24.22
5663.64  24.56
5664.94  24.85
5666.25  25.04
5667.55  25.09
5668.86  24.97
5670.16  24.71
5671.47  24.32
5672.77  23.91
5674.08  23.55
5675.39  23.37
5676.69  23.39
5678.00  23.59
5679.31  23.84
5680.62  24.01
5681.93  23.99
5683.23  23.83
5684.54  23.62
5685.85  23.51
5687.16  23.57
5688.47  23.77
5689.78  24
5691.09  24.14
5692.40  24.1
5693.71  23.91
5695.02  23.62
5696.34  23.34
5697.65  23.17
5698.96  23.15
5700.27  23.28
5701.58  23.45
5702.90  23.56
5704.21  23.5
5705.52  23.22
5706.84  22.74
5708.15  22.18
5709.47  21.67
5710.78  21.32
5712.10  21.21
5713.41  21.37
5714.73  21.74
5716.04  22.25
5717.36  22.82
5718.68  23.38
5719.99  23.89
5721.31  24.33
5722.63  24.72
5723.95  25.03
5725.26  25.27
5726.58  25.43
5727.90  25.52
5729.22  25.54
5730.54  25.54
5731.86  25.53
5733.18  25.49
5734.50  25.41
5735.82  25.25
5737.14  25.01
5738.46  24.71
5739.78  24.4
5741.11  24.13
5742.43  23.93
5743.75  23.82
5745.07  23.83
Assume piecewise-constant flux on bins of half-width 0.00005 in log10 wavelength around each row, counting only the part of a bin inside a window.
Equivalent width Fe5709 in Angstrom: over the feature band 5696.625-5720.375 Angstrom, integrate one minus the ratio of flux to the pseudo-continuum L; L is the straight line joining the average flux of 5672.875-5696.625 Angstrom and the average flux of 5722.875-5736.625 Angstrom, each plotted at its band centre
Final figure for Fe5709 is 1.9 Angstrom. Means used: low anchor 23.7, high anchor 25.4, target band 22.7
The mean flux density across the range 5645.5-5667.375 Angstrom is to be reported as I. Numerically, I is 24.1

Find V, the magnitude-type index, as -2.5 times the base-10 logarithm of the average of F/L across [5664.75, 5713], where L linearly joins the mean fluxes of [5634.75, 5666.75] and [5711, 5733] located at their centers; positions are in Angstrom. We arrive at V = 0.03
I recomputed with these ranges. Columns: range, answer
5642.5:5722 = 23.6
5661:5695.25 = 24.1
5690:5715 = 22.9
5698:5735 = 23.7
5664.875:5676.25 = 24.4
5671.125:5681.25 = 23.7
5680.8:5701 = 23.7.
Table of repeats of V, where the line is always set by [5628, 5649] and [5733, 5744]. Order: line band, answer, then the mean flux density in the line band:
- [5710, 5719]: 0.13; 22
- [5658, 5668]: 0.01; 24.3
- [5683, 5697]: 0.04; 23.8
